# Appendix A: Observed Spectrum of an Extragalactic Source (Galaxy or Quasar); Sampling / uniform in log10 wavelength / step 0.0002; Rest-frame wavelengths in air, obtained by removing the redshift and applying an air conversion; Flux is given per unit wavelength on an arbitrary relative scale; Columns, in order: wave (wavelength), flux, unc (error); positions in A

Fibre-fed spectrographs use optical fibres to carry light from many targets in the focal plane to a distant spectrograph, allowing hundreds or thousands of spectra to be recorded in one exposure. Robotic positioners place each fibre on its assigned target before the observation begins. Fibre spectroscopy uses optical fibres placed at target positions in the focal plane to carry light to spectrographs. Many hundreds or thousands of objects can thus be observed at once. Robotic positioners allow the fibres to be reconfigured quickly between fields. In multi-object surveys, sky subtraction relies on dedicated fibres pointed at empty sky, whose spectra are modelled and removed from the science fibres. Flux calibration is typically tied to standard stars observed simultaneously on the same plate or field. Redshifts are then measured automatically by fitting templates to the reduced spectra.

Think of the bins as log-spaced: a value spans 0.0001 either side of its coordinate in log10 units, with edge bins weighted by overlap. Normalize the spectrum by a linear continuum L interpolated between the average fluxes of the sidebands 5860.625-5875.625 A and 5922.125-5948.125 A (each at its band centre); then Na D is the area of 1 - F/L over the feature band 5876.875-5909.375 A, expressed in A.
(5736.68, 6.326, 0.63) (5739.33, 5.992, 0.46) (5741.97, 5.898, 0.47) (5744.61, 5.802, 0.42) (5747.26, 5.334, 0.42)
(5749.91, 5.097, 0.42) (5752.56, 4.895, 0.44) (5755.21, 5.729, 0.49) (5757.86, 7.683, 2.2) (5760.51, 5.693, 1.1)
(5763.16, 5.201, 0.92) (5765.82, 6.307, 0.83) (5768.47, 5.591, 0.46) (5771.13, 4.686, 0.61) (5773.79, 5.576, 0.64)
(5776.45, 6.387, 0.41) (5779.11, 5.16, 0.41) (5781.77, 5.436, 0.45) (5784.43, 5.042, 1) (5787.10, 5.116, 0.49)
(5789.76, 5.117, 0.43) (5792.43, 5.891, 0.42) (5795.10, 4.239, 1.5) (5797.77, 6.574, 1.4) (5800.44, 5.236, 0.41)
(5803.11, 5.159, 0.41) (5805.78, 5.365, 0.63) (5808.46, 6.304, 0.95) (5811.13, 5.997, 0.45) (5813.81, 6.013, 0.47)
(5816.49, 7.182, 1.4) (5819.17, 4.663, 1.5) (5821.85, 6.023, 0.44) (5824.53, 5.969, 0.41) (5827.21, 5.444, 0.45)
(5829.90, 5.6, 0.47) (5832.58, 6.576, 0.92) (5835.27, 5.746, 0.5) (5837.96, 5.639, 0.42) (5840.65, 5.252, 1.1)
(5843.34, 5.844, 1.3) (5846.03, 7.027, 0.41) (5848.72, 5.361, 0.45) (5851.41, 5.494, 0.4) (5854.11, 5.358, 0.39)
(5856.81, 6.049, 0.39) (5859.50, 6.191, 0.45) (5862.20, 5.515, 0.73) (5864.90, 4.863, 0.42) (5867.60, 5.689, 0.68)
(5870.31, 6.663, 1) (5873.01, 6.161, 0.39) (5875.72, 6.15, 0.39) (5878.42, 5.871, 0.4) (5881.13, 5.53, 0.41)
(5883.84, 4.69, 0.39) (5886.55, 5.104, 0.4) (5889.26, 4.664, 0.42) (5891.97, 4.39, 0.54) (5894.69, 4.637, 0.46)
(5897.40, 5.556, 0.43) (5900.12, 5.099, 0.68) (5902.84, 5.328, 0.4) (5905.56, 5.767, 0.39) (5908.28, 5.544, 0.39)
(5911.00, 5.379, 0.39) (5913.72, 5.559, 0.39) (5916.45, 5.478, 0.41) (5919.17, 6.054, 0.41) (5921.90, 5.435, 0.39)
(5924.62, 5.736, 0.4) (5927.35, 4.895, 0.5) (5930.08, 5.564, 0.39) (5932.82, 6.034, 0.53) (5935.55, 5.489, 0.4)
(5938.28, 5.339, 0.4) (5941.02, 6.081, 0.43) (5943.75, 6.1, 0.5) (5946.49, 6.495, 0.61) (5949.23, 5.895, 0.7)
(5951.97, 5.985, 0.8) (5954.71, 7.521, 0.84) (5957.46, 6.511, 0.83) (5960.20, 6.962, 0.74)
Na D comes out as 3.4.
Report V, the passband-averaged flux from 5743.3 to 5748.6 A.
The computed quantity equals 5.56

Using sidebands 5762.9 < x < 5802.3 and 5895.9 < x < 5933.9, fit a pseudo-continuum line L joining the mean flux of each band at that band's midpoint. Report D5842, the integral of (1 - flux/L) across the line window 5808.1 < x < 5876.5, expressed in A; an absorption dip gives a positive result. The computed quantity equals -4.9 A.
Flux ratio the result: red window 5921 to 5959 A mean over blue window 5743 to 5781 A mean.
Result 1.1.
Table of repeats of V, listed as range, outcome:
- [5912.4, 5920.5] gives 5.7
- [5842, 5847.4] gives 6.44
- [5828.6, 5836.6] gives 5.98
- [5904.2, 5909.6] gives 5.66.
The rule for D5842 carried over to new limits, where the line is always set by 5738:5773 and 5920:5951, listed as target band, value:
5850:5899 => 2.1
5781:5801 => 1.3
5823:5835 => -0.4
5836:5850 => -0.3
